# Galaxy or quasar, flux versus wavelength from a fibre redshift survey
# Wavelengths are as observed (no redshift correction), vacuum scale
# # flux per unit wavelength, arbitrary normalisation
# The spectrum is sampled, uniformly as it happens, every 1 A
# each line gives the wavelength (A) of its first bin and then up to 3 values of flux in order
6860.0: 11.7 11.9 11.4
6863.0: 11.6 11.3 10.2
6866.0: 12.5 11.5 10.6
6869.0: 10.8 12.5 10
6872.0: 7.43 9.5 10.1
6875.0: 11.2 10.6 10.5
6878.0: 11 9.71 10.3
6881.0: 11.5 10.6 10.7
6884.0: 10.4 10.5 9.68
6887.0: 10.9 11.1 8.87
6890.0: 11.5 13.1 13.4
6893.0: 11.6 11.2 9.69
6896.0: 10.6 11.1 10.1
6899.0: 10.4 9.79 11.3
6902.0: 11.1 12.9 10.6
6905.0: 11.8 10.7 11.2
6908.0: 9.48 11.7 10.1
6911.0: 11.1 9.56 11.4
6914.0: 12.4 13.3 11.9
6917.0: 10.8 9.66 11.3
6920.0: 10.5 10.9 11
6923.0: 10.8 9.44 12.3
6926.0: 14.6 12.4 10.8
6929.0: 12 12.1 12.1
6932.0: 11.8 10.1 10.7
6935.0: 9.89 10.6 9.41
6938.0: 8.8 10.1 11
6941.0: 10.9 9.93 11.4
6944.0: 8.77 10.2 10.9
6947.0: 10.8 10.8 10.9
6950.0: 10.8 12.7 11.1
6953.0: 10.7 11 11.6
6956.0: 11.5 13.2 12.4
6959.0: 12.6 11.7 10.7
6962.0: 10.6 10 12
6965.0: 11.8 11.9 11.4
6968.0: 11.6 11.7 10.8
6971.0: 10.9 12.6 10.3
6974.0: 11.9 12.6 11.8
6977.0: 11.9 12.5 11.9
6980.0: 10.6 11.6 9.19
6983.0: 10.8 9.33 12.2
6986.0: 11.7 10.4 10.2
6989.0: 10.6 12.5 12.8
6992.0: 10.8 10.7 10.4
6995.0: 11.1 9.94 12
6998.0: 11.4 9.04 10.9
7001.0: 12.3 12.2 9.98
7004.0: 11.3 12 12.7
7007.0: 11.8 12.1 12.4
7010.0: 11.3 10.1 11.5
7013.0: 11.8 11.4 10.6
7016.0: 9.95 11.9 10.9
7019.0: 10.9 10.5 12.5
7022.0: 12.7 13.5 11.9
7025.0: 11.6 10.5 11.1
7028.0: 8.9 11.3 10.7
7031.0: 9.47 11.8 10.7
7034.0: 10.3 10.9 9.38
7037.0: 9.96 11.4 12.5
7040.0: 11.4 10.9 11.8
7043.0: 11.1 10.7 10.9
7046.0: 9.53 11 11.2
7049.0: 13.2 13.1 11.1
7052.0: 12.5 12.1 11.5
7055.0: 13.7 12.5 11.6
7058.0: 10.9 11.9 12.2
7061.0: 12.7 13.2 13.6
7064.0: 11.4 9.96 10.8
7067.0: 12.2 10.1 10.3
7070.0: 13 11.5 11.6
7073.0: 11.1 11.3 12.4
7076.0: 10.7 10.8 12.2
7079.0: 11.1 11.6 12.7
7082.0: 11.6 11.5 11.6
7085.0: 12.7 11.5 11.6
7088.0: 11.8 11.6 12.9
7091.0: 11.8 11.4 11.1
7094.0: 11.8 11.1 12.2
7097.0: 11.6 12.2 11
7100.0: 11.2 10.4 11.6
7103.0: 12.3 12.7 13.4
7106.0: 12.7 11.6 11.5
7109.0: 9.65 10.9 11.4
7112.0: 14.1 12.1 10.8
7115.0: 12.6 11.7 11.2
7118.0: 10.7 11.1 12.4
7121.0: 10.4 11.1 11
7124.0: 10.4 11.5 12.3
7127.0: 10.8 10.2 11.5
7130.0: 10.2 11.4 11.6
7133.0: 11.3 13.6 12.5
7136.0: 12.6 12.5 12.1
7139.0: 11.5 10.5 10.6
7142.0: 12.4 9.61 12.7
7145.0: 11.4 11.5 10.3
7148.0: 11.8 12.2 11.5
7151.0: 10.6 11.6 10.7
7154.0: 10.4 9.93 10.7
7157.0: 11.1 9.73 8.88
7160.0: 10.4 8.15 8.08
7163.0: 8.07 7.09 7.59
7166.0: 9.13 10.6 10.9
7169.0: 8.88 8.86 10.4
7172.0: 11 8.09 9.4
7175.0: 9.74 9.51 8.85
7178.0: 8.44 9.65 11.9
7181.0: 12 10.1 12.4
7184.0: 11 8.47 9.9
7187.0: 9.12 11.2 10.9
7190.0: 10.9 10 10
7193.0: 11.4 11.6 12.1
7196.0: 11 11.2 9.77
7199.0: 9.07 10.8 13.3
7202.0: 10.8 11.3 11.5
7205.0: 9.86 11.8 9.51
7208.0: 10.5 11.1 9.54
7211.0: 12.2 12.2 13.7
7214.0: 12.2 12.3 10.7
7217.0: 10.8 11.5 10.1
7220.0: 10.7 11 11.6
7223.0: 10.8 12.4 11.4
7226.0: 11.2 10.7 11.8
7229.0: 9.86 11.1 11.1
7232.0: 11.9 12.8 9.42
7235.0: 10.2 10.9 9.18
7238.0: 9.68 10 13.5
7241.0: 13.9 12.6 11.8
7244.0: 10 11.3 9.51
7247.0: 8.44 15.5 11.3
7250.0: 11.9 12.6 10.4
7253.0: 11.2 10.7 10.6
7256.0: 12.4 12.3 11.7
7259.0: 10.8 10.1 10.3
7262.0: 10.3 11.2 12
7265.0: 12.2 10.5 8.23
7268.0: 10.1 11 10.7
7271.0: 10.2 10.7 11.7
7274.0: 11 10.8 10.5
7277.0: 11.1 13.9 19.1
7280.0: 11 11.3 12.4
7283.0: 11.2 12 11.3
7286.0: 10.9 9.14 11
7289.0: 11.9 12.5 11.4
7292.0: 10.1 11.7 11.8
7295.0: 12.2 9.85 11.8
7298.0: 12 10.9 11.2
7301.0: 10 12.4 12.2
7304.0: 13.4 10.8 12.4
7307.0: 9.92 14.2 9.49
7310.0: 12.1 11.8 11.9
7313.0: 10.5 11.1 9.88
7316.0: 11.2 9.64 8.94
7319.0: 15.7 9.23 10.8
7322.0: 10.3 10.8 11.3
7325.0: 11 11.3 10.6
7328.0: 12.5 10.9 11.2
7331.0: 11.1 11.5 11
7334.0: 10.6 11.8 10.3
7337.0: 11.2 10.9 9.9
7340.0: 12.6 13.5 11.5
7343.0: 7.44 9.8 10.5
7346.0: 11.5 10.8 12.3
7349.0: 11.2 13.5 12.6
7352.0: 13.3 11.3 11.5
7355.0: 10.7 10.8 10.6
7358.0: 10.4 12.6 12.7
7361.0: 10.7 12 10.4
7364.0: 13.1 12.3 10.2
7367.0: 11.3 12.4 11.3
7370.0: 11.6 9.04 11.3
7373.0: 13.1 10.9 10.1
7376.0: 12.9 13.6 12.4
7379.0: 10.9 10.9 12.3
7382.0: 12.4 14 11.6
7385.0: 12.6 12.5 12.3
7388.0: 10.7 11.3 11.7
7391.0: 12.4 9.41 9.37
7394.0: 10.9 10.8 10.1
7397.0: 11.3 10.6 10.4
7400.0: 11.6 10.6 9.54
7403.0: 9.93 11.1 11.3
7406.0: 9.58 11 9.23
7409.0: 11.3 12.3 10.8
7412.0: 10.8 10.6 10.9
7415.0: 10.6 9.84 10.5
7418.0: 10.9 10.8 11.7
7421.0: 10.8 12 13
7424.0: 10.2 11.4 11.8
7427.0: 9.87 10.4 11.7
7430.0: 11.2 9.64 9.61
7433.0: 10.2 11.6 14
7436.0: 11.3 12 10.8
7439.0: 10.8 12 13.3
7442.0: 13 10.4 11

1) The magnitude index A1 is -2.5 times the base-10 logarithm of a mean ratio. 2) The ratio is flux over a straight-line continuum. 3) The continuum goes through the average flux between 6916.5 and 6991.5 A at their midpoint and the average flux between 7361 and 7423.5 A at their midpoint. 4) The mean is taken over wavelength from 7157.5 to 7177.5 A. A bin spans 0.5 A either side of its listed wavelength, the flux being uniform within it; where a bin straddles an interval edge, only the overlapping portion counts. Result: 0.22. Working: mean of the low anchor 11.2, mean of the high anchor 11.2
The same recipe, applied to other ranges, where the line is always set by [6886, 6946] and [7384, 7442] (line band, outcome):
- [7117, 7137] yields -0.04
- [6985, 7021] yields -0.02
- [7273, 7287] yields -0.08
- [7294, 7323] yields -0.02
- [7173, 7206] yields 0.05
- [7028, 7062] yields -0.04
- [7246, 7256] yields -0.03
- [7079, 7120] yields -0.07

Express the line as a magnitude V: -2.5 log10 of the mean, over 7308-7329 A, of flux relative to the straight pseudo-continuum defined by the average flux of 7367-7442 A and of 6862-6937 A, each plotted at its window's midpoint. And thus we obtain 0.01 mag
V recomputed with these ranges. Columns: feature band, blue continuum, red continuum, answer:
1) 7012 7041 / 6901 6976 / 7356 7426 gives 0.01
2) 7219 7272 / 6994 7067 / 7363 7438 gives 0.02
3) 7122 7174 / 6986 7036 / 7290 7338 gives 0.06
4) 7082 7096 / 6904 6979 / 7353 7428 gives -0.05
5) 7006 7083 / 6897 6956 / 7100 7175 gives -0.05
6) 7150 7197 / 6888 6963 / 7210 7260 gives 0.13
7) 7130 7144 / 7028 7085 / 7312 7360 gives -0.03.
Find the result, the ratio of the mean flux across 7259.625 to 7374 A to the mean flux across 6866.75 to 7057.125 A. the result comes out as 1.0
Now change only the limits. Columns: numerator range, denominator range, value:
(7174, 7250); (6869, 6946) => 1.01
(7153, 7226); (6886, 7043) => 0.94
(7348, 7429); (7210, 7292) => 1.00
